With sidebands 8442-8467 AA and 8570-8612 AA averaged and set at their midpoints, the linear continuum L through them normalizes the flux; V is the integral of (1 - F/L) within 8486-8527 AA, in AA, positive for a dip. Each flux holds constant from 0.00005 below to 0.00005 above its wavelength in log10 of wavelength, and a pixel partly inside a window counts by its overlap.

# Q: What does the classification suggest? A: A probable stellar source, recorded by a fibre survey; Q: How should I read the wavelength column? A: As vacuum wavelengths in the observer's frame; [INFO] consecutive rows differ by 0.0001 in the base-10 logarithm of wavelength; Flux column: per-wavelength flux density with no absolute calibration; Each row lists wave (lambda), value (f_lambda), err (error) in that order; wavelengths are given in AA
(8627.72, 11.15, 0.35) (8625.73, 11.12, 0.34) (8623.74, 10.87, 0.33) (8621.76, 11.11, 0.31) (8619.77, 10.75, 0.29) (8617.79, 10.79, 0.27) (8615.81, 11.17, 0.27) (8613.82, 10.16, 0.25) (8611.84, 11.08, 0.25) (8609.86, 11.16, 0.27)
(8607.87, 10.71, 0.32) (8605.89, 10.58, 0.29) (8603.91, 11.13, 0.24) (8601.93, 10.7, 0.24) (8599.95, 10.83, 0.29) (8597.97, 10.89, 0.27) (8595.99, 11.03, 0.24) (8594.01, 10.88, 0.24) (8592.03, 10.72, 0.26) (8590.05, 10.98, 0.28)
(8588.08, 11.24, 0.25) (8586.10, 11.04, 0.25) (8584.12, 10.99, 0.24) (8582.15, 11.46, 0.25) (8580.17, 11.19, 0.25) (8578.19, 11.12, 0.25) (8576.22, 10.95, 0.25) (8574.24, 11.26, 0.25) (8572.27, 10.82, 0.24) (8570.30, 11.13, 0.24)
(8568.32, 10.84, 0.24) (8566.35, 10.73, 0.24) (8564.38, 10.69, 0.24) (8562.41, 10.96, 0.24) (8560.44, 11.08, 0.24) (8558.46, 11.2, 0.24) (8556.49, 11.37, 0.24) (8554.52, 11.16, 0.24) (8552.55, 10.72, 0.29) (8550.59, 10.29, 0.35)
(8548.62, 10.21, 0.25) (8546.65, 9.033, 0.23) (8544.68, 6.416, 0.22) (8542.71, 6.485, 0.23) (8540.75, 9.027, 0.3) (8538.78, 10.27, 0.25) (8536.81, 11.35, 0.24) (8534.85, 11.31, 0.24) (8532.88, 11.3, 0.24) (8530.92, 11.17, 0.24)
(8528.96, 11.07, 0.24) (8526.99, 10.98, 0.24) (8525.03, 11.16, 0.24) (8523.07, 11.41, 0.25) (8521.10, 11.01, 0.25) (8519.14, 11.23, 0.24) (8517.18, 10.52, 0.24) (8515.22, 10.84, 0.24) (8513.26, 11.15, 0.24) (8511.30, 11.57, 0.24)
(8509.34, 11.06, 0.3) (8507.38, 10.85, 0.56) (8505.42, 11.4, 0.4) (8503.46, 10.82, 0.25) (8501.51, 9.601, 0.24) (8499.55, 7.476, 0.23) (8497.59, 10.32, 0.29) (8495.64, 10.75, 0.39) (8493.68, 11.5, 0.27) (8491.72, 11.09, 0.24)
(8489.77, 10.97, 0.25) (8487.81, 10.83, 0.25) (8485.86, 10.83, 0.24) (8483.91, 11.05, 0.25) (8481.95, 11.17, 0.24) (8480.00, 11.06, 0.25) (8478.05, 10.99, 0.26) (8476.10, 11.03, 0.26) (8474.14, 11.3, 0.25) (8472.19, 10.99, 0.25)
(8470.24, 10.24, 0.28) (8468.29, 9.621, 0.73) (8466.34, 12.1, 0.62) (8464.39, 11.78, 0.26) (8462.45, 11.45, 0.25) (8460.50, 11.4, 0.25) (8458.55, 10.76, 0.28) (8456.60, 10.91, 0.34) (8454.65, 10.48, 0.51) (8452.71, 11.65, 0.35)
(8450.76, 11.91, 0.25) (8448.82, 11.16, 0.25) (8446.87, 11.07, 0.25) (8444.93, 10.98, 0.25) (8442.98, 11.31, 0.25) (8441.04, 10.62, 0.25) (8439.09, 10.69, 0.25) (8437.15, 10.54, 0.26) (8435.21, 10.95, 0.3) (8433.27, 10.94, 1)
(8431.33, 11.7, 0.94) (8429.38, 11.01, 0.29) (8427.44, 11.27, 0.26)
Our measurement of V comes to 1.45 AA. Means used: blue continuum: 11.3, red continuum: 11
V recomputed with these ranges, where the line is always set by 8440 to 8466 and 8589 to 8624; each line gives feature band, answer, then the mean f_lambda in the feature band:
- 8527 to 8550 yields 2.46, 9.84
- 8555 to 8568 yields -0.04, 11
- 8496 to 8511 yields 1.08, 10.3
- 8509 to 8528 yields -0.05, 11.1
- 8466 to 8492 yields 0.55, 10.9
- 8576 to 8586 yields -0.20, 11.1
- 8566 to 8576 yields -0.02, 11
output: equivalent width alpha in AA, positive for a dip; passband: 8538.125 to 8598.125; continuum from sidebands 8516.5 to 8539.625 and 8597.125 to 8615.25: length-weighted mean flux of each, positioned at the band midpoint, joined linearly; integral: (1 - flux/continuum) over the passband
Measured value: 2.3 AA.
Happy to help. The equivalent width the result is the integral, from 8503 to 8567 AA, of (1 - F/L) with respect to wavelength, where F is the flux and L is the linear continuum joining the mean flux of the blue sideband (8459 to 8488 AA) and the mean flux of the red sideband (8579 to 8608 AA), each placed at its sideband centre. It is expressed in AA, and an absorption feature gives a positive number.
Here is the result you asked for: 2.4 AA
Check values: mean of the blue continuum 11.1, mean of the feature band 10.6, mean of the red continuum 11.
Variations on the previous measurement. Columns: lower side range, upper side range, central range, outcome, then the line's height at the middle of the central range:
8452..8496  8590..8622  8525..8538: -0.3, 11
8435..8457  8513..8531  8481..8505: 1.1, 11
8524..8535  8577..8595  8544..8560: 1.4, 11.1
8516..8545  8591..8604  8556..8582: -0.9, 10.7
